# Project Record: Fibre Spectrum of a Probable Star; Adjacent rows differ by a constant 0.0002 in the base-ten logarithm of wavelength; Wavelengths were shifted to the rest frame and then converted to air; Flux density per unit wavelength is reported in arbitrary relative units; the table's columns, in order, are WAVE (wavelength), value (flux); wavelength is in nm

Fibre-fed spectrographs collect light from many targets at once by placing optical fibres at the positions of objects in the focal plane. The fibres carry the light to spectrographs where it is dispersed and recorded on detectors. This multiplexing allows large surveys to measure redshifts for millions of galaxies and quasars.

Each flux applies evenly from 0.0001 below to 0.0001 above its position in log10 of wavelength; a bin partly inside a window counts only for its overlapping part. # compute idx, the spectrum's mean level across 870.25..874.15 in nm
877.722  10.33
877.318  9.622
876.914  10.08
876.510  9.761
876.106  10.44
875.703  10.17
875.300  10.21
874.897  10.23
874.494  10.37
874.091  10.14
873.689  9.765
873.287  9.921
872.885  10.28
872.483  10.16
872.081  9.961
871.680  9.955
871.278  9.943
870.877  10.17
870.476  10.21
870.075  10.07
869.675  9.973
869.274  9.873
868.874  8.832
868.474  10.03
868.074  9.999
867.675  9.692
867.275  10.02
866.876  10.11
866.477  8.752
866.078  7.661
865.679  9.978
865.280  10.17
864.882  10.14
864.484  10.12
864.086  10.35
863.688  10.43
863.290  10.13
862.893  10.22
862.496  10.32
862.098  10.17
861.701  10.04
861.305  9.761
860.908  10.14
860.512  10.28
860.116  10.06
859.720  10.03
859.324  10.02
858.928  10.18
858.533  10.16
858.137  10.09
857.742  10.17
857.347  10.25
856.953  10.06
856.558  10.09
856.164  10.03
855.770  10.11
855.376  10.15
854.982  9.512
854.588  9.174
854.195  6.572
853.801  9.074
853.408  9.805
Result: 10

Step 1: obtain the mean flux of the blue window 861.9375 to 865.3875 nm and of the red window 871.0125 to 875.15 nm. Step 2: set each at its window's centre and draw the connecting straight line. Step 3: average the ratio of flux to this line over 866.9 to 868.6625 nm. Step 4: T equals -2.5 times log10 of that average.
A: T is 0.02 mag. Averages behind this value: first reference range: 10.2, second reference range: 10.1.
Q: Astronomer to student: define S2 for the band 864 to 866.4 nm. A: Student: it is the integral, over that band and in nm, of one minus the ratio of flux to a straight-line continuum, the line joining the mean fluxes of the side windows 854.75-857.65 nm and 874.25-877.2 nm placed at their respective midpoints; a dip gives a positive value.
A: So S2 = 0.10 nm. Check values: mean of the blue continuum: 10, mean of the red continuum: 10.2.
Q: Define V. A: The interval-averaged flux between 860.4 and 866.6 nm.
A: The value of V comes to 9.92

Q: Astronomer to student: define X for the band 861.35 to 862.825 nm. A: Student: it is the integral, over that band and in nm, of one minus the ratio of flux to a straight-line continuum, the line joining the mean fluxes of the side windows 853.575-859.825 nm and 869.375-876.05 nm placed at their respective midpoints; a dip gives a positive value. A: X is -0.04 nm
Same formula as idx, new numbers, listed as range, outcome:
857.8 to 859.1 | 10.1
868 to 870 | 9.75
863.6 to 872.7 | 9.85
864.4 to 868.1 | 9.64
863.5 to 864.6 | 10.3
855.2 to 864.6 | 10.1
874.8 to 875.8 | 10.2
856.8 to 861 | 10.1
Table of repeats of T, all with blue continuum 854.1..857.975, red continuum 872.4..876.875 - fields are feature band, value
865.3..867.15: 0.08 mag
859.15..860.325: -0.03 mag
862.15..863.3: -0.04 mag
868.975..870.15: 0.02 mag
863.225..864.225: -0.05 mag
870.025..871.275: -0.01 mag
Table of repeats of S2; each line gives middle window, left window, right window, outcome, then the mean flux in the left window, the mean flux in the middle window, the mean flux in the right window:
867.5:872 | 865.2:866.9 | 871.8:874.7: -0.11 nm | 9.19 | 9.89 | 10.1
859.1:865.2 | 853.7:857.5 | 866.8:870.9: -0.28 nm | 9.51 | 10.1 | 9.89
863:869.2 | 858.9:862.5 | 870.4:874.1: 0.18 nm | 10.1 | 9.77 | 10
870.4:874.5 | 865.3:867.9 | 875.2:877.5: -0.11 nm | 9.43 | 10.1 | 10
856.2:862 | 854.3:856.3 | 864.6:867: -0.31 nm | 9.64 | 10.1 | 9.47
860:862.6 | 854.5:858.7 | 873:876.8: -0.02 nm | 10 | 10.1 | 10.1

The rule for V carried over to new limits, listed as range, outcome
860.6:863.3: 10.1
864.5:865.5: 10.1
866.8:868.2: 9.94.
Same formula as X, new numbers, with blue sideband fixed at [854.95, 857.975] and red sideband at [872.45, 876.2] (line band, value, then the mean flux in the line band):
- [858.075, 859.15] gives -0.01 nm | 10.1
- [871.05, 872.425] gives 0.02 nm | 9.98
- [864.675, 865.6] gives 0.00 nm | 10.1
